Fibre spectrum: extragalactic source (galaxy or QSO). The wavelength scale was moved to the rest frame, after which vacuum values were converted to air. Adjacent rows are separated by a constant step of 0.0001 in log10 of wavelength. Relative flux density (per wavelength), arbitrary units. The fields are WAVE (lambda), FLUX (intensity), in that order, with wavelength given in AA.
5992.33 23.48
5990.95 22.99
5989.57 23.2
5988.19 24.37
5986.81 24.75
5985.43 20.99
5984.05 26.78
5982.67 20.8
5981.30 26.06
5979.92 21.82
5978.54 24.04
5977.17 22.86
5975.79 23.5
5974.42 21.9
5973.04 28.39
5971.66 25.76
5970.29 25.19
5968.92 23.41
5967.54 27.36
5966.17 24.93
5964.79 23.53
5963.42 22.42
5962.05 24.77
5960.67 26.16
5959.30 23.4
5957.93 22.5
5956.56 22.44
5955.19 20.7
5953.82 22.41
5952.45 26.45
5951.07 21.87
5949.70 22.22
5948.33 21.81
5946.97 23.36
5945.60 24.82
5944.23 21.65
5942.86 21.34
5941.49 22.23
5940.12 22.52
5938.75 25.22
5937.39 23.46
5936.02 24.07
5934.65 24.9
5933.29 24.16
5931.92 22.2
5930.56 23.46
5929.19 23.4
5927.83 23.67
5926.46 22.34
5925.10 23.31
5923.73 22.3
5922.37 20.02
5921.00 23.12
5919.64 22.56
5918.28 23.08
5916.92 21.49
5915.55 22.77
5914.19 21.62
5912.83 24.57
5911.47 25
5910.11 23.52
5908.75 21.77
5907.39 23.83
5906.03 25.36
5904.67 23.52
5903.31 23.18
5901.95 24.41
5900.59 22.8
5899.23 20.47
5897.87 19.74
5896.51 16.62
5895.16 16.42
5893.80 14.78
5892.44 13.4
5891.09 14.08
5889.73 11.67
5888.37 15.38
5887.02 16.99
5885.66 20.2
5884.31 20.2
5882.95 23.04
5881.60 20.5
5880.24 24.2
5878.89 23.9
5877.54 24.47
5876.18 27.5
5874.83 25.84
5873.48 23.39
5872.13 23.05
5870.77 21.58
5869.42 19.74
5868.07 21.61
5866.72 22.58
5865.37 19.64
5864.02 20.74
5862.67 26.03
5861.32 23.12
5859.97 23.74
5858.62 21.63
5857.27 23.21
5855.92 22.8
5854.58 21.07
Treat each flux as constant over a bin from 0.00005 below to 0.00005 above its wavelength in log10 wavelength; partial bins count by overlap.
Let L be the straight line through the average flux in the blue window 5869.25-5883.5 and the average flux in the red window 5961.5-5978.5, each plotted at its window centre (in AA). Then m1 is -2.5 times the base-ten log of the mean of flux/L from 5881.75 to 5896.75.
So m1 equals 0.374 mag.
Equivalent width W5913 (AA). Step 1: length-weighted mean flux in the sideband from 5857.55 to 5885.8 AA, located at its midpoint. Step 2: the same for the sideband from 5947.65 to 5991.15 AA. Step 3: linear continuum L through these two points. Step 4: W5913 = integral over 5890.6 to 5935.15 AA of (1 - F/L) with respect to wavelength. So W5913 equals 2.7 AA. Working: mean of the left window 22.8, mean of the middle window 21.8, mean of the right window 23.8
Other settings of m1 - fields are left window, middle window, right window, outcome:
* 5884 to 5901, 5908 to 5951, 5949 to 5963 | -0.12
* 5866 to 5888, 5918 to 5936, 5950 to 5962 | 0.00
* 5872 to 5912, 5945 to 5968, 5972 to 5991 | -0.03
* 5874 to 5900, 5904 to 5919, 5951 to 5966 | -0.12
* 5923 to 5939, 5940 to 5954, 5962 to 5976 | 0.06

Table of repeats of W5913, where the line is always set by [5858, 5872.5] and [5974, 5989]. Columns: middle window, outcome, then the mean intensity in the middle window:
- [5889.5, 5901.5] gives 2.9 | 17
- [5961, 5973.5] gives -0.9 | 25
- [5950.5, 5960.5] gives 0.1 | 23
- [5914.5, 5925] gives 0.2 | 22.2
